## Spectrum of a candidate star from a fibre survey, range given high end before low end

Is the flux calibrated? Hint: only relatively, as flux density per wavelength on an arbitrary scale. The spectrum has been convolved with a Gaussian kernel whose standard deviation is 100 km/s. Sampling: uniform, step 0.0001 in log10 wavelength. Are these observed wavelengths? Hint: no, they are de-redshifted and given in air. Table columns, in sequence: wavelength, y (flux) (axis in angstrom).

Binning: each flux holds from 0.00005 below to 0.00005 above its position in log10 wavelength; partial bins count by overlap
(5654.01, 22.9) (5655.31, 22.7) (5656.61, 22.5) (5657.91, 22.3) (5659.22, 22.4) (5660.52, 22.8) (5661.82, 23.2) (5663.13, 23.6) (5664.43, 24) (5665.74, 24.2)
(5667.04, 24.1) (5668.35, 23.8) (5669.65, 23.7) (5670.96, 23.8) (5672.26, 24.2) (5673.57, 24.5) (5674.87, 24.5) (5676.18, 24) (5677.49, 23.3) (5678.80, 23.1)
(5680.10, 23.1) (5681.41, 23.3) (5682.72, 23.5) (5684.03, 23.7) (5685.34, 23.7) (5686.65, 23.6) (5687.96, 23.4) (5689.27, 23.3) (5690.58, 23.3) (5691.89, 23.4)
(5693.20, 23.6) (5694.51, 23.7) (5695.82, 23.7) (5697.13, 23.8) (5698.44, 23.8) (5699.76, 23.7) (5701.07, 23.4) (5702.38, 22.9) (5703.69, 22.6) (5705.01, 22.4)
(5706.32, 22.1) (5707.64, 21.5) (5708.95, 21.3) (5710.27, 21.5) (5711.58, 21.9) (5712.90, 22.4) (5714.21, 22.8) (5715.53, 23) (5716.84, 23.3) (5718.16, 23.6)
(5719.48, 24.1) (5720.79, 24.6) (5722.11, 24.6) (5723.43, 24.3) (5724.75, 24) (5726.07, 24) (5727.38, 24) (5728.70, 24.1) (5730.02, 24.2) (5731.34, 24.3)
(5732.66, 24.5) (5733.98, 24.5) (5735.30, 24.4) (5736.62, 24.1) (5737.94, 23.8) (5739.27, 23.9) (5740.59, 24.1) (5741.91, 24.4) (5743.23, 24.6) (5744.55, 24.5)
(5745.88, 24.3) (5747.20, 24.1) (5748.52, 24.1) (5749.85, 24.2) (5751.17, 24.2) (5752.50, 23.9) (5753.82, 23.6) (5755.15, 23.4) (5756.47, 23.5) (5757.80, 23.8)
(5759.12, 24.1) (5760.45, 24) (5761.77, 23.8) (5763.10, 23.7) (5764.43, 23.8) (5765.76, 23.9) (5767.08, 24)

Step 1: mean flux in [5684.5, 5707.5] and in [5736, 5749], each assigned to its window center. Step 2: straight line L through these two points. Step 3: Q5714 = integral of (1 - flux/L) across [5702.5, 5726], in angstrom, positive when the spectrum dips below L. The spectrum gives 0.67 angstrom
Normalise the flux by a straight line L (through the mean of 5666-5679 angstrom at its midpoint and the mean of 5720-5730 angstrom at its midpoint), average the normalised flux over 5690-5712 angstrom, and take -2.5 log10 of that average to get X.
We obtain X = 0.06 mag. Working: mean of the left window 23.9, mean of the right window 24.2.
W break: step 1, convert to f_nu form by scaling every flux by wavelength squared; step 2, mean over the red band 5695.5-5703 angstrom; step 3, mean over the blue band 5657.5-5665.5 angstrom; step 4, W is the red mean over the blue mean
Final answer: 1.03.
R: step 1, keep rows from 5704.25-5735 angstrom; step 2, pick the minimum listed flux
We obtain 21.3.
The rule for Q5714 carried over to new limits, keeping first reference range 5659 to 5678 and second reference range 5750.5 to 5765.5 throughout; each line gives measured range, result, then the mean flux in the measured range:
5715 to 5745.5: -0.43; 24.1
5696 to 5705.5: 0.21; 23.3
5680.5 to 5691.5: 0.15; 23.5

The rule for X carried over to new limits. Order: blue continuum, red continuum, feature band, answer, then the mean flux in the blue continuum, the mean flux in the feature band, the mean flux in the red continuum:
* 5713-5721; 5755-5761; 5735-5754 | -0.021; 23.5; 24.2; 23.8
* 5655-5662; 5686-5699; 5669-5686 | -0.026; 22.6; 23.7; 23.6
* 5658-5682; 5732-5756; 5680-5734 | 0.023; 23.6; 23.4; 24.1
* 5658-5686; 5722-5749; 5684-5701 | 0.010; 23.6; 23.6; 24.2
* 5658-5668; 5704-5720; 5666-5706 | -0.028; 23.4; 23.6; 22.5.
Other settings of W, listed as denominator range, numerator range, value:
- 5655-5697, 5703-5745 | 1.02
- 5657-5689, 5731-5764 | 1.05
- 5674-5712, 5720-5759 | 1.06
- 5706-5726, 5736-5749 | 1.06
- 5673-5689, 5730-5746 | 1.05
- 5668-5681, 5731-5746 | 1.04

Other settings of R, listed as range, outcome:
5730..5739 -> 23.8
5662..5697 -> 23.1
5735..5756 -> 23.4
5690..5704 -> 22.6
